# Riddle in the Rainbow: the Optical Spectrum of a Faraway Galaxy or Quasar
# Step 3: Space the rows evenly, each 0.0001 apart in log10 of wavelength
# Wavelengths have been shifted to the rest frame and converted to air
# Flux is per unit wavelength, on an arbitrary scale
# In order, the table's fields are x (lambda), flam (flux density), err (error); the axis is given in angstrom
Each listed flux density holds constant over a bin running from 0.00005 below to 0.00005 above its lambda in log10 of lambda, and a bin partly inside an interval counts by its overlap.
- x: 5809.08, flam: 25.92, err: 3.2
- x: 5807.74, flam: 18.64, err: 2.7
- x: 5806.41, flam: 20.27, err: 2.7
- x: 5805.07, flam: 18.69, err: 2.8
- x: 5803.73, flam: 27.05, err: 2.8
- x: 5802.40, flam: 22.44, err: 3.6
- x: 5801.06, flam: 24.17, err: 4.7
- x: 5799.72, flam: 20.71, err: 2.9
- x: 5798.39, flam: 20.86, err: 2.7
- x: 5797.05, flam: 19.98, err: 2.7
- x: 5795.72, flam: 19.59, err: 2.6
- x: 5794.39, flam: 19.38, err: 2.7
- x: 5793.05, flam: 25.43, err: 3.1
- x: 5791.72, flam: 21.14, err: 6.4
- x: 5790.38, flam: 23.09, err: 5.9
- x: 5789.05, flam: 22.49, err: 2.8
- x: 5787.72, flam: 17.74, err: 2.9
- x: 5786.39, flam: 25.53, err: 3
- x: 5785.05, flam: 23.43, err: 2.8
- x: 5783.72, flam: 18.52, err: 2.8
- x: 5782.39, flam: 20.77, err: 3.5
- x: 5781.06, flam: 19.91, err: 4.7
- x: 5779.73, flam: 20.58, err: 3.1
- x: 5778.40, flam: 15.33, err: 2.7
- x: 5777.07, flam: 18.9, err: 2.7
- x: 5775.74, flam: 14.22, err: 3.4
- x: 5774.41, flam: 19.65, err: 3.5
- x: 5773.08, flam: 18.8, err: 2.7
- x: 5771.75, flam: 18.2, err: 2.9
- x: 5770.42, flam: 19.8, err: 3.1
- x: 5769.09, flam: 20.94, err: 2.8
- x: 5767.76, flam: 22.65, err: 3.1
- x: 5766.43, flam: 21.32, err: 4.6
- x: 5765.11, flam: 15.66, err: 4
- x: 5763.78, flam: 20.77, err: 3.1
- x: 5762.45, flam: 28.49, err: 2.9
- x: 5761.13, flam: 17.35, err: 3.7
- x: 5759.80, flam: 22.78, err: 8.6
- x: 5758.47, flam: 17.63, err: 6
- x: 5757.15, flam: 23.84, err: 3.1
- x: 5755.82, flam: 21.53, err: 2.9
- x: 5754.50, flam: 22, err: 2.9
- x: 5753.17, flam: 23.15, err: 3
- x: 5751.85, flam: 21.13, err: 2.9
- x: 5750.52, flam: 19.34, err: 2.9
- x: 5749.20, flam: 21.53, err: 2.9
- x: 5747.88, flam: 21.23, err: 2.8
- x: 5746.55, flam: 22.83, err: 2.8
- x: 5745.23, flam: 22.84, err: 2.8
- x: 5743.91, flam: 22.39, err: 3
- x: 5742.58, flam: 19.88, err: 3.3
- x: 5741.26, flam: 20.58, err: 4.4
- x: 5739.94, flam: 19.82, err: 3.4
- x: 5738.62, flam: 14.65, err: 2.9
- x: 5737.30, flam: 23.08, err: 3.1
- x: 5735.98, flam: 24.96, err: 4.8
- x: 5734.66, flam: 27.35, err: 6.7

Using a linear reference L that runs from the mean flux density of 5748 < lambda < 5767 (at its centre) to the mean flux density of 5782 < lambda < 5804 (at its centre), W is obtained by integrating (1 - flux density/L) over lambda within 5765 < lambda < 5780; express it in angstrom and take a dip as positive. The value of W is 1.8 angstrom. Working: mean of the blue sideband 21.2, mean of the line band 18.9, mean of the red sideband 21.8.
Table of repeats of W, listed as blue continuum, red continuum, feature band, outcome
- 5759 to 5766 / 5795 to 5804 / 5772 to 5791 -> 1.4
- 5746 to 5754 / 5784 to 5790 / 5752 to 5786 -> 2.3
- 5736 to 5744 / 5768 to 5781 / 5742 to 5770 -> -2.6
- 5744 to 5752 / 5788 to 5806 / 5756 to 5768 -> 0.3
